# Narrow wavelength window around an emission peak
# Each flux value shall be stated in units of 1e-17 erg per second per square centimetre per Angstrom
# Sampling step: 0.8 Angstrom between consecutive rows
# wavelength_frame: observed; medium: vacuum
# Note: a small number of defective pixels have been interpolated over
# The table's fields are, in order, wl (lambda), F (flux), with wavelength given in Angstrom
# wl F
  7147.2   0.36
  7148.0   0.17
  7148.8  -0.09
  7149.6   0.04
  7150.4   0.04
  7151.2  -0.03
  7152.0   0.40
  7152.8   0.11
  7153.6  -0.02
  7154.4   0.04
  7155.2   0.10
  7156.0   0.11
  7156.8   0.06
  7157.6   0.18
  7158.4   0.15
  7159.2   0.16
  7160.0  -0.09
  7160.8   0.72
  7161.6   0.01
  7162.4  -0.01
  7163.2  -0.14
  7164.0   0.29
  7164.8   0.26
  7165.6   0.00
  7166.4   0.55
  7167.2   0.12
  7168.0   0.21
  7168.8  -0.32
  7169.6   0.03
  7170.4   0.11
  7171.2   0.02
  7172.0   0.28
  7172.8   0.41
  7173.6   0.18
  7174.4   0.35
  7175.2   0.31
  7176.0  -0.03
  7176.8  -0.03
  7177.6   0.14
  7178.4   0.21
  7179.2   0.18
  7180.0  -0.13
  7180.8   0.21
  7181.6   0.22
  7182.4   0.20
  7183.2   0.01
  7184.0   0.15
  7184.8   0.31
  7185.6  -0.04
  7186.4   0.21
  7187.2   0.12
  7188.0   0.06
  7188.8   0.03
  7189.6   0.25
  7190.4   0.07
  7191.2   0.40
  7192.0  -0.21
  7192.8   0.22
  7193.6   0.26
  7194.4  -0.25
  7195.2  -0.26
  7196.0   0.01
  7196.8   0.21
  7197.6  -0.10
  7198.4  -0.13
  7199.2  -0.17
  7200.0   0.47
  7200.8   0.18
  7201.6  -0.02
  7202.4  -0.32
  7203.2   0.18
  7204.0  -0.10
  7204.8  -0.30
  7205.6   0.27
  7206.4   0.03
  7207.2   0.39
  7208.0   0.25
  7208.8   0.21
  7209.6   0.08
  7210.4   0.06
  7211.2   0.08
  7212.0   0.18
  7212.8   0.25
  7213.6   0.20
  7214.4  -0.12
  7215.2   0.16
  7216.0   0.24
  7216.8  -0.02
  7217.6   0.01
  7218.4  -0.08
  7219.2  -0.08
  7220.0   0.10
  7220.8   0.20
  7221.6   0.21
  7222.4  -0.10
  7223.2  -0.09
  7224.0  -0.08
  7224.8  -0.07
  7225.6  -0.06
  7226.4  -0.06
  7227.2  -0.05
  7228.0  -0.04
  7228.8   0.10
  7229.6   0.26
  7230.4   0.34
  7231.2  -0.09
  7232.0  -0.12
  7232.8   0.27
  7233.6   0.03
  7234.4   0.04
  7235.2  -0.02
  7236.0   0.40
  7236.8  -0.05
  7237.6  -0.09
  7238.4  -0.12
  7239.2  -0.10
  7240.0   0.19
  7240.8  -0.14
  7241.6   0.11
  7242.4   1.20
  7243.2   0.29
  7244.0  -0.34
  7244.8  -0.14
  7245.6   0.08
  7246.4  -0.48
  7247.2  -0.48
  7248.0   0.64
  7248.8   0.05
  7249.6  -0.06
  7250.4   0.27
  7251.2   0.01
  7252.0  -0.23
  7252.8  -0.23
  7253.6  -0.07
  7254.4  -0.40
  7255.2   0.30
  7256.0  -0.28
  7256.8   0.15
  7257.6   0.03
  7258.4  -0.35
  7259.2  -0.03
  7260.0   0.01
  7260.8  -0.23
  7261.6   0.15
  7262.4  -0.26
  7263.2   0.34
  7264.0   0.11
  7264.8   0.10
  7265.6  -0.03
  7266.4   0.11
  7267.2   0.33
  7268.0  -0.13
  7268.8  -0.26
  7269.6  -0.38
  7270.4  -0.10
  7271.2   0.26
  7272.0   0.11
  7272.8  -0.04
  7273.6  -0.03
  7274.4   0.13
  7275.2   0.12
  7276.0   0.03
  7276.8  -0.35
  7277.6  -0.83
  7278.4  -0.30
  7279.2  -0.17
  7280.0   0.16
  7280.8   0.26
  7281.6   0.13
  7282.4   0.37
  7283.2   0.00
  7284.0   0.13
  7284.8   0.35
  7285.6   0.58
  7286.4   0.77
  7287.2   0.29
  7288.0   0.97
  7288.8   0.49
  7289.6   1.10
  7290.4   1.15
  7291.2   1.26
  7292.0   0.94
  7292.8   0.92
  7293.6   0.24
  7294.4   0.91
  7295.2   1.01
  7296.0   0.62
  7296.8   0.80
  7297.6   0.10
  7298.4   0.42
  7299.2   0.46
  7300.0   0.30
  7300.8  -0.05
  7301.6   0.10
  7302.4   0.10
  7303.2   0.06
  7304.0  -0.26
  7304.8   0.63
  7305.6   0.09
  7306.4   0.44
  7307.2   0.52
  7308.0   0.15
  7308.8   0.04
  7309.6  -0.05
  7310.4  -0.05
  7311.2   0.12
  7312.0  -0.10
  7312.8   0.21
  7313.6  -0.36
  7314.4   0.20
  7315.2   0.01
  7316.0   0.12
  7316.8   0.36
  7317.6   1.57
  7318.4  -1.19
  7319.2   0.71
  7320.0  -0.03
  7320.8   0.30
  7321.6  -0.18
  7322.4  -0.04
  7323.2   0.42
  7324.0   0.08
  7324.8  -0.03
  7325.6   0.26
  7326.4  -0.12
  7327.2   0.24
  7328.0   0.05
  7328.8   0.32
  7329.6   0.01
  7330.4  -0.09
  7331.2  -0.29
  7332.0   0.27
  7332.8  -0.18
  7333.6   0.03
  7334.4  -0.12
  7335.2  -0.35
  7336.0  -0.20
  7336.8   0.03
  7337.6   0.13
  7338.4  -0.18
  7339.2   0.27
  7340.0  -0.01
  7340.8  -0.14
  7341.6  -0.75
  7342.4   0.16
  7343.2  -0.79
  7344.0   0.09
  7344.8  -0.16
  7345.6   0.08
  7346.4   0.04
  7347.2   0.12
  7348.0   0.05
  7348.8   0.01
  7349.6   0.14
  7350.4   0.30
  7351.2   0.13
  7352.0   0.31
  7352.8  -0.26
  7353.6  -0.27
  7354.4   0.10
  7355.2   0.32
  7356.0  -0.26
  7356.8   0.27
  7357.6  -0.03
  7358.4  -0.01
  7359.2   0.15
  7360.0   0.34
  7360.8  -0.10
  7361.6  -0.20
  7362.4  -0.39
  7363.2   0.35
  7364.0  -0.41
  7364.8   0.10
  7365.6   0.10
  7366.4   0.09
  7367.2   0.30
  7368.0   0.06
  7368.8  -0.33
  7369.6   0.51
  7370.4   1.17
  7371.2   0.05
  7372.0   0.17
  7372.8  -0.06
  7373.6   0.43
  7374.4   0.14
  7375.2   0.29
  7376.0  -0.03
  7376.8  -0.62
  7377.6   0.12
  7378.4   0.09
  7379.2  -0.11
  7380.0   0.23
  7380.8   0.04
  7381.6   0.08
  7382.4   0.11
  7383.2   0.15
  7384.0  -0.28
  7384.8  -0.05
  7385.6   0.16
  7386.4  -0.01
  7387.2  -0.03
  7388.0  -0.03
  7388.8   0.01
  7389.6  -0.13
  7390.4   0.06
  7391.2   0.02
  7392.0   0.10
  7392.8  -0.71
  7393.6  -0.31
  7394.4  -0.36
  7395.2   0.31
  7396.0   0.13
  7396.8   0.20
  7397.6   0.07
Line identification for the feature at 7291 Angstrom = [O II] 3727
